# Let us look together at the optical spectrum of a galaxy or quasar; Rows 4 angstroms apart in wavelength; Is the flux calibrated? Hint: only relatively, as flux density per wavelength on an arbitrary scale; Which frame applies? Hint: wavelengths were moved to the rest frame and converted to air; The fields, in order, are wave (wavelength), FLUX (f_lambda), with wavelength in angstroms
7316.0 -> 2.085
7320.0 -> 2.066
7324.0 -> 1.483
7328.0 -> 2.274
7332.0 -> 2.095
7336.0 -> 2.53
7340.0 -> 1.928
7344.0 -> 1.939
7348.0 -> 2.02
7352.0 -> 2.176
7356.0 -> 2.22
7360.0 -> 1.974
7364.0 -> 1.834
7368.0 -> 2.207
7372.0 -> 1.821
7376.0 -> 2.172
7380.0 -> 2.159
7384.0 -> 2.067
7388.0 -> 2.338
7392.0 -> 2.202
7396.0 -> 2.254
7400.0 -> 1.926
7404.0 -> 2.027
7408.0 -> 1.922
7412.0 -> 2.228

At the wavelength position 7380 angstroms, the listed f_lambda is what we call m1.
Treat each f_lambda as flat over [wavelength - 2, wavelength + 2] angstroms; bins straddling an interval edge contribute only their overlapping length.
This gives 2.159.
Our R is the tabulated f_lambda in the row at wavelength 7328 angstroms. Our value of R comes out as 2.274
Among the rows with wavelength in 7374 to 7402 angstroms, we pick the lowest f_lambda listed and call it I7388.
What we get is 1.926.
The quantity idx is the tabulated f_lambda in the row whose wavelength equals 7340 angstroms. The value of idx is 1.928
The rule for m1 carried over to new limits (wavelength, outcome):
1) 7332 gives 2.095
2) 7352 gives 2.176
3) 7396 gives 2.254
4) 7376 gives 2.172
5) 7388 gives 2.338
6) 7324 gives 1.483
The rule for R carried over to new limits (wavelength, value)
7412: 2.228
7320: 2.066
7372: 1.821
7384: 2.067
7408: 1.922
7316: 2.085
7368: 2.207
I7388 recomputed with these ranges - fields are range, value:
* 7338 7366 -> 1.834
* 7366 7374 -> 1.821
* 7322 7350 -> 1.483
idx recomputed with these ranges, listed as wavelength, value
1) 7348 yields 2.02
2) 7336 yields 2.53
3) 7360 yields 1.974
